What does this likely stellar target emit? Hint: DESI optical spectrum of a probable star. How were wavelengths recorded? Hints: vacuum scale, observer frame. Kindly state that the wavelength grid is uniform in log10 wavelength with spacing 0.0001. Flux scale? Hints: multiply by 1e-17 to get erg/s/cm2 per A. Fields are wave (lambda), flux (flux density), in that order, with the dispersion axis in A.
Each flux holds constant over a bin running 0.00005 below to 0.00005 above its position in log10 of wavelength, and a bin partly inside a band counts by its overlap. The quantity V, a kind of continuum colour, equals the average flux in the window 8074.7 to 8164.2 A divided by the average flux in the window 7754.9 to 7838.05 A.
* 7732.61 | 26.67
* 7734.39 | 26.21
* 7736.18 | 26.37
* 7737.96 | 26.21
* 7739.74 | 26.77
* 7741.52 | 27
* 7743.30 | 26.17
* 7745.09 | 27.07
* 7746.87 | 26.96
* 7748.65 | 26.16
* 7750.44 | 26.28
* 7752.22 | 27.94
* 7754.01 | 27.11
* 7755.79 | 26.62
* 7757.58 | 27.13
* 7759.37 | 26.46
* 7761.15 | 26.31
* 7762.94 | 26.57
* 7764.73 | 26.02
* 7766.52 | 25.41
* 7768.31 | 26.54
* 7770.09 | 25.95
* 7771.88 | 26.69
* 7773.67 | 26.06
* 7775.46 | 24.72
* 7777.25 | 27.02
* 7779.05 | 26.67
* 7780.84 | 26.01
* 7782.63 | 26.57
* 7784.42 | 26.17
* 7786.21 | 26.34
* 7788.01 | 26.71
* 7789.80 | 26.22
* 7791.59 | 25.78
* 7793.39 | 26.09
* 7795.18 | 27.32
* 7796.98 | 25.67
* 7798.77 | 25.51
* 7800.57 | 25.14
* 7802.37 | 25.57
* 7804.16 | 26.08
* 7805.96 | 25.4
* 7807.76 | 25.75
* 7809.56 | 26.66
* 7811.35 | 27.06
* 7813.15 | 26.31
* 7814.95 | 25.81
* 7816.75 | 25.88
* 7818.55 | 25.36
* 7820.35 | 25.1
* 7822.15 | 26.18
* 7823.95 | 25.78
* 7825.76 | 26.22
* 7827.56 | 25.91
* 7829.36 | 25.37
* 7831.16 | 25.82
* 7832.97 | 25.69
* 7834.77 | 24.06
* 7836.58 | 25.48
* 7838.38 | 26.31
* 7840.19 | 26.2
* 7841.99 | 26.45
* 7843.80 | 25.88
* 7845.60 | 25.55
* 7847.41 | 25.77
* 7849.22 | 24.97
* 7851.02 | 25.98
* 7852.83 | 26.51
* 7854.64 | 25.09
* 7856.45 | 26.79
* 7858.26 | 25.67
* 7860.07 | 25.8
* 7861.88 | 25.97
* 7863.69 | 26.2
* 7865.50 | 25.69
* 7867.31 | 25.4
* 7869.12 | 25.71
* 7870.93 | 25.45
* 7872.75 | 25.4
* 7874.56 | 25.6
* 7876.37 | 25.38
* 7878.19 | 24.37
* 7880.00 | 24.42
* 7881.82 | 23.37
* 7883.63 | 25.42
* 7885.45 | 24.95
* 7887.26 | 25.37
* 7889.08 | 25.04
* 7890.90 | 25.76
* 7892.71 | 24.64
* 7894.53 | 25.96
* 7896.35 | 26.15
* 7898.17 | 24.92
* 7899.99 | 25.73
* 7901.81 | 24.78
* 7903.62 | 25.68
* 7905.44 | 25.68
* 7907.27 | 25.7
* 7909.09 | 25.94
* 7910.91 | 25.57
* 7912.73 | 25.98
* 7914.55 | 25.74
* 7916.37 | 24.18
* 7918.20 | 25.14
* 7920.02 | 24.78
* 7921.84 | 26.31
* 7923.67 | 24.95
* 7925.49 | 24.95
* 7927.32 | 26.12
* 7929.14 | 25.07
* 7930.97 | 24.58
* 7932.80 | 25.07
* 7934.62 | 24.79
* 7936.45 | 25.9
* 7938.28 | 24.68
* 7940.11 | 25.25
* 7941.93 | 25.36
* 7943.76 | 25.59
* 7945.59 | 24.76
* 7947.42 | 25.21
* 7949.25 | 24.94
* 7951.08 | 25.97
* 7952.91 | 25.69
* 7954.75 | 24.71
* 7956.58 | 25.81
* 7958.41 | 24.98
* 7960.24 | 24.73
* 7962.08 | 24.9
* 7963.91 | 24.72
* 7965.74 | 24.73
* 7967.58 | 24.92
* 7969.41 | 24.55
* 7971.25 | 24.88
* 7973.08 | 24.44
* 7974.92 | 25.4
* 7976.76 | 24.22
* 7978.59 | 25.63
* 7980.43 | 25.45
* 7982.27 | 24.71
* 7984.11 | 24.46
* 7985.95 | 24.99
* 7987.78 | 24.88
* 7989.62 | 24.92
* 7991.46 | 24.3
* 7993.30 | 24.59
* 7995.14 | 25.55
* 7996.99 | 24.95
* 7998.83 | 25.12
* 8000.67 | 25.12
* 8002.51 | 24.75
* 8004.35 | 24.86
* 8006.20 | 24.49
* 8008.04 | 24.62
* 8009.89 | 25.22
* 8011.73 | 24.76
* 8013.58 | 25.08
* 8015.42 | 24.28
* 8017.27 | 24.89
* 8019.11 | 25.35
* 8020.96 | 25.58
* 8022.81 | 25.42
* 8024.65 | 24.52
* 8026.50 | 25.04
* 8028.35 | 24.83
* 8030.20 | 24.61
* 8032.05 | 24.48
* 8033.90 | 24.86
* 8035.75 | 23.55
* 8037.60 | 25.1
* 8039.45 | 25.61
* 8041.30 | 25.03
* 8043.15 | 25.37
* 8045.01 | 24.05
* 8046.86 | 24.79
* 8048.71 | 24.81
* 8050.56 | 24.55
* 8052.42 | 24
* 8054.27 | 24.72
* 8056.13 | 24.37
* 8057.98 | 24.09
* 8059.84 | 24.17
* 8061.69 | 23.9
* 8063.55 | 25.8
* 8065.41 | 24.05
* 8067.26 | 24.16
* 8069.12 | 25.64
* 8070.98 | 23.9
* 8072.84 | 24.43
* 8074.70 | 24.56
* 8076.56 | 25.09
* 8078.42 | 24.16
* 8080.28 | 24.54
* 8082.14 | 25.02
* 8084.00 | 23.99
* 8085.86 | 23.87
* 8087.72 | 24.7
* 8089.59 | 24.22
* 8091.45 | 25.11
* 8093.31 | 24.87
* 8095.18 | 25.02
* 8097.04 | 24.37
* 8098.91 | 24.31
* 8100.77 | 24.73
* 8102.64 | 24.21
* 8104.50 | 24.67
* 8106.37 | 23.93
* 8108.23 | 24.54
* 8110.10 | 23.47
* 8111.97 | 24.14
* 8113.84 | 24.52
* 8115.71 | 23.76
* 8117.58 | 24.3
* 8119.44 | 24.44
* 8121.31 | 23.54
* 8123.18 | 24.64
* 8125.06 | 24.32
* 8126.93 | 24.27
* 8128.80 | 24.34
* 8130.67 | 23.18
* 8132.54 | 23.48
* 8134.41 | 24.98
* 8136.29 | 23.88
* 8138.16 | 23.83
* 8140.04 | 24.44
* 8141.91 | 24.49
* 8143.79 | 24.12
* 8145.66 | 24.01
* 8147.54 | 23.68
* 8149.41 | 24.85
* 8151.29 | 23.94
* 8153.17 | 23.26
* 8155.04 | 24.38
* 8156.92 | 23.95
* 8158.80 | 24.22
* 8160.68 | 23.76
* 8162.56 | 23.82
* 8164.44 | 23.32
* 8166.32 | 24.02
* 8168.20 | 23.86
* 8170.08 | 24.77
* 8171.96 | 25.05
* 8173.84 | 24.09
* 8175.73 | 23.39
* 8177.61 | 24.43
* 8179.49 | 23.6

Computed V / 0.93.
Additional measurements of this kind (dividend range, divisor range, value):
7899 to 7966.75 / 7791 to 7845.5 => 0.98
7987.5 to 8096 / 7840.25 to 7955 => 0.97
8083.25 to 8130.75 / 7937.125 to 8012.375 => 0.97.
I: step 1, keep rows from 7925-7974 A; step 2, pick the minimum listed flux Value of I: 24.44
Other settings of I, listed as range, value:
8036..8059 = 24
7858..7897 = 23.37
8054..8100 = 23.87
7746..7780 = 24.72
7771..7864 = 24.06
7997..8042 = 23.55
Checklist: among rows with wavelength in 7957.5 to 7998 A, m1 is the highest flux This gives 25.63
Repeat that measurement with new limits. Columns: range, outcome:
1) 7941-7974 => 25.97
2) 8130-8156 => 24.98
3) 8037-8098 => 25.8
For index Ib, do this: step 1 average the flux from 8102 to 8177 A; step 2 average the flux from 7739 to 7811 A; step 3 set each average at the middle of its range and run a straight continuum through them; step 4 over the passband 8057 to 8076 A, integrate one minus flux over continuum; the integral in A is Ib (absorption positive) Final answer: 0.0 A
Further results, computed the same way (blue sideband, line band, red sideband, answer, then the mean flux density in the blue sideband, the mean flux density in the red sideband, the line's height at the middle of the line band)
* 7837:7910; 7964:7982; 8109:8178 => 0.07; 25.5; 24.1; 25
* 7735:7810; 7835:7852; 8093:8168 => 0.07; 26.3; 24.1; 25.9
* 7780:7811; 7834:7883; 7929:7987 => 0.26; 26.1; 25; 25.7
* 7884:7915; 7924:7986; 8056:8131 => 0.29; 25.5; 24.4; 25.2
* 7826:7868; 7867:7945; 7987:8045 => 0.58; 25.8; 24.9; 25.5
